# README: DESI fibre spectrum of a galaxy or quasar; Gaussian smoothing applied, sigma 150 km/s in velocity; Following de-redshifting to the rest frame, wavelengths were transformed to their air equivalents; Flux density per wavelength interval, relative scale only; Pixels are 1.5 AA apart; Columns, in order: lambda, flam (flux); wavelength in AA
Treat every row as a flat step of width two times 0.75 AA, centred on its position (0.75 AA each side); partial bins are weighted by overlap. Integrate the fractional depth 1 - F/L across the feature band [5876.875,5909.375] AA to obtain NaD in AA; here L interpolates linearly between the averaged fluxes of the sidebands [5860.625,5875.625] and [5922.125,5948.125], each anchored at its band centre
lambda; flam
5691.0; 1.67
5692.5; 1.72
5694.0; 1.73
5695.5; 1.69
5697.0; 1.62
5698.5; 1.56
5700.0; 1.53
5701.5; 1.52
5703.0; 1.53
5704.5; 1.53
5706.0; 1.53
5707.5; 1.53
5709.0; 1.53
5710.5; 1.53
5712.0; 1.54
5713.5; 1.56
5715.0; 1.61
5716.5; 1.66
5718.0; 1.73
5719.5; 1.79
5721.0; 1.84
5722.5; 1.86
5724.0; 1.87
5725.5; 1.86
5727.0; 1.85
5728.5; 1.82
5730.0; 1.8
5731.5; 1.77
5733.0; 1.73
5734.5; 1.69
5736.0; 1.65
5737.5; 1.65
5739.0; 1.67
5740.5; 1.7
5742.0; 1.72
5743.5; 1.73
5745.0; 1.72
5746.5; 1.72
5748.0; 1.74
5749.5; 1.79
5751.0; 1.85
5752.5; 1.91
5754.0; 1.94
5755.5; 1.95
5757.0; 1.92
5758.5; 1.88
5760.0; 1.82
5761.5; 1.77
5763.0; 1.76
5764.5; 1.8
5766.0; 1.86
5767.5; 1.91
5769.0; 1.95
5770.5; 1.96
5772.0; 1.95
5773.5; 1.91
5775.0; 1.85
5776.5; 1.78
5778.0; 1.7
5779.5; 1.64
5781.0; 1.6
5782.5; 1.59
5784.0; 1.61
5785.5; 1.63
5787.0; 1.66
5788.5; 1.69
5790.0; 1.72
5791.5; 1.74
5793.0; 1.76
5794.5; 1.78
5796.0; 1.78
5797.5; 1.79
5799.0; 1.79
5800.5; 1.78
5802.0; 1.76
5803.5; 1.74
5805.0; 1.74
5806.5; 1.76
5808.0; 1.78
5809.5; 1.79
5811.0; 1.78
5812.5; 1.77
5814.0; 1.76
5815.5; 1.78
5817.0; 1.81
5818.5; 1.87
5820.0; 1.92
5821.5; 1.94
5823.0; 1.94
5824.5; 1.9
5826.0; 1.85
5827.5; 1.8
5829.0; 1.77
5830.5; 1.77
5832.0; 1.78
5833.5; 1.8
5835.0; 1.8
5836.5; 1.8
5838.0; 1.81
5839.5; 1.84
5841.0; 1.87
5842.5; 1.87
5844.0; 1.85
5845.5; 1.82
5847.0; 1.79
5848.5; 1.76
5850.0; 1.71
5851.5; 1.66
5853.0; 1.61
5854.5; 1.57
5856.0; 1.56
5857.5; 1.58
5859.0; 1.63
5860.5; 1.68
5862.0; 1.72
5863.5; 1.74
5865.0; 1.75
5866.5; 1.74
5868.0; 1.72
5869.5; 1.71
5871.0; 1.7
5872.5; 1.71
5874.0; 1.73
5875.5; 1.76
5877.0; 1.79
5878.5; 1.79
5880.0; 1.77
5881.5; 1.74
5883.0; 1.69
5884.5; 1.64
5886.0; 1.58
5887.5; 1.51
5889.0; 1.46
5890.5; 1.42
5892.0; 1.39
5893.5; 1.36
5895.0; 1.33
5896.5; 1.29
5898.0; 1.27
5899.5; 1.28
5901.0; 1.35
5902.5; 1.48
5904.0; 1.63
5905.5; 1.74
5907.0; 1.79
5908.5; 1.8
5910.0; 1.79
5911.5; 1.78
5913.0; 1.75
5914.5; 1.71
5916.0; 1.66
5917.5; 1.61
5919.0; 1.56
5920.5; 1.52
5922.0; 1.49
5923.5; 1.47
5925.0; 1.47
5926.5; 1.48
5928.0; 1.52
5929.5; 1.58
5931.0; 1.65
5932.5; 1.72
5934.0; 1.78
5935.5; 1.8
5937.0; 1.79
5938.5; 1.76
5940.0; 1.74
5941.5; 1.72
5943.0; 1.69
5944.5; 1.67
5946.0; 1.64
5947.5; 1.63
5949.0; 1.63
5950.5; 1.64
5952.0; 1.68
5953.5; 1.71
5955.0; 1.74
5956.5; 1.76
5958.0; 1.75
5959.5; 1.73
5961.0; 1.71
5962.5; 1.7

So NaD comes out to 2.9 AA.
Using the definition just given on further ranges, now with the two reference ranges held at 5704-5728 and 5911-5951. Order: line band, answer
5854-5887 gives -0.8 AA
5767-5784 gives -1.3 AA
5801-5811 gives -0.6 AA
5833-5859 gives -1.3 AA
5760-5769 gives -0.9 AA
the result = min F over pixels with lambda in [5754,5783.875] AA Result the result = 1.59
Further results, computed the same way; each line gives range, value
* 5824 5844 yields 1.77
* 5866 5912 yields 1.27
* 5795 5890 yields 1.46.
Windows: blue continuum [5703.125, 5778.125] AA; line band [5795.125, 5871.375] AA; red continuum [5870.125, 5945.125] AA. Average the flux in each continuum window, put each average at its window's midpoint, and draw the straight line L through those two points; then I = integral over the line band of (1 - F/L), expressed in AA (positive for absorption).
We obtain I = -4.1 AA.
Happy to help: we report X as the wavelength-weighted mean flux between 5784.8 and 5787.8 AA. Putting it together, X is 1.65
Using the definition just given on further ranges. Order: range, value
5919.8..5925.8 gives 1.49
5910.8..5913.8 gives 1.76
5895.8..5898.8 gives 1.28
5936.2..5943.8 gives 1.74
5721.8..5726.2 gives 1.86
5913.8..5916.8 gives 1.68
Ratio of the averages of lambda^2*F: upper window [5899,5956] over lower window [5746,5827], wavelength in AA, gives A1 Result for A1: 0.96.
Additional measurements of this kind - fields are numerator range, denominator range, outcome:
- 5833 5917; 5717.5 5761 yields 0.97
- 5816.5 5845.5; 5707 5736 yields 1.12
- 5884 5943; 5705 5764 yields 0.97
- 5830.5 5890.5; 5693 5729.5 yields 1.09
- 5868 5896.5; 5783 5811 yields 0.95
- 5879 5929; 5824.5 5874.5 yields 0.91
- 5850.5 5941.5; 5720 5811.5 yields 0.95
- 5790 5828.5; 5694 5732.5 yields 1.12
